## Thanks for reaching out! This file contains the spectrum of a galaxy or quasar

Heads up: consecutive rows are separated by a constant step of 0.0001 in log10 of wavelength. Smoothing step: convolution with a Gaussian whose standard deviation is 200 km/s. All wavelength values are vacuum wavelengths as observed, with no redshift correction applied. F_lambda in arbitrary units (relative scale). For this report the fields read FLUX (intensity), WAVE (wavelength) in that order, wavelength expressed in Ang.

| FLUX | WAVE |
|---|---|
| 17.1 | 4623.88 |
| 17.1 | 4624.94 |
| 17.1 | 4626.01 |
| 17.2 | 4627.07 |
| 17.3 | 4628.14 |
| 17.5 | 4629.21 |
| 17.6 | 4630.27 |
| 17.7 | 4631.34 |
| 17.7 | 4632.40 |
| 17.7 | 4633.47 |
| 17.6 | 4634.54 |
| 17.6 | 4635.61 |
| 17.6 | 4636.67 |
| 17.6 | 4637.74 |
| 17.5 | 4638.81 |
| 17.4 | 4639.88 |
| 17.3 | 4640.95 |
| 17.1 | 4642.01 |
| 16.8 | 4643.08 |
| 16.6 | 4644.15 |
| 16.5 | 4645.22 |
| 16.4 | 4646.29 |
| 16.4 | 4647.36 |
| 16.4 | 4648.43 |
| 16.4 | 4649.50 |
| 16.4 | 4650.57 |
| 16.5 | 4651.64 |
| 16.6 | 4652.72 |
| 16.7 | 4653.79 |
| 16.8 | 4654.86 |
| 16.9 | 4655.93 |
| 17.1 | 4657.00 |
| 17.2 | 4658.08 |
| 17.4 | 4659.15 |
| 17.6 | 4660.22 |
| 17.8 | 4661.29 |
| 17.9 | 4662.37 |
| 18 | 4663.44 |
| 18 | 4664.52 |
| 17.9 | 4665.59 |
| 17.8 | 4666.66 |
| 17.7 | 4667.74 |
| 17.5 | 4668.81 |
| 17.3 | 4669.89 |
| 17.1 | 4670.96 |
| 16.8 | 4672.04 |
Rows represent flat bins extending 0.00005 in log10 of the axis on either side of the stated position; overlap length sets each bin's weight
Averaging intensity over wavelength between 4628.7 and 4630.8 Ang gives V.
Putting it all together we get 17.6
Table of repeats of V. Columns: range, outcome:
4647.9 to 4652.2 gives 16.4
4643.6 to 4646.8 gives 16.5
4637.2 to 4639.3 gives 17.5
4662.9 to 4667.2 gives 17.9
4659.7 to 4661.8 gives 17.7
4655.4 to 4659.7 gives 17.2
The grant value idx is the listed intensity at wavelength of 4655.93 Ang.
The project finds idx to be 16.9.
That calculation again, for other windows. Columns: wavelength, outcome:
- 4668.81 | 17.5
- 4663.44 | 18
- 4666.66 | 17.8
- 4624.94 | 17.1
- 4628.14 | 17.3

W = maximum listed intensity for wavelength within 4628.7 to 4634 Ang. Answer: 17.7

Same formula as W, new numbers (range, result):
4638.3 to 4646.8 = 17.5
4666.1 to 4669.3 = 17.8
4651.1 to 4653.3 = 16.6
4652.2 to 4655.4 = 16.8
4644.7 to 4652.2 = 16.5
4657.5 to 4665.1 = 18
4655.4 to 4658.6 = 17.2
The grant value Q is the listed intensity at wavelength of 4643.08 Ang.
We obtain 16.8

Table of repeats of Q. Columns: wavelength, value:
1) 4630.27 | 17.6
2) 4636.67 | 17.6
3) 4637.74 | 17.6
